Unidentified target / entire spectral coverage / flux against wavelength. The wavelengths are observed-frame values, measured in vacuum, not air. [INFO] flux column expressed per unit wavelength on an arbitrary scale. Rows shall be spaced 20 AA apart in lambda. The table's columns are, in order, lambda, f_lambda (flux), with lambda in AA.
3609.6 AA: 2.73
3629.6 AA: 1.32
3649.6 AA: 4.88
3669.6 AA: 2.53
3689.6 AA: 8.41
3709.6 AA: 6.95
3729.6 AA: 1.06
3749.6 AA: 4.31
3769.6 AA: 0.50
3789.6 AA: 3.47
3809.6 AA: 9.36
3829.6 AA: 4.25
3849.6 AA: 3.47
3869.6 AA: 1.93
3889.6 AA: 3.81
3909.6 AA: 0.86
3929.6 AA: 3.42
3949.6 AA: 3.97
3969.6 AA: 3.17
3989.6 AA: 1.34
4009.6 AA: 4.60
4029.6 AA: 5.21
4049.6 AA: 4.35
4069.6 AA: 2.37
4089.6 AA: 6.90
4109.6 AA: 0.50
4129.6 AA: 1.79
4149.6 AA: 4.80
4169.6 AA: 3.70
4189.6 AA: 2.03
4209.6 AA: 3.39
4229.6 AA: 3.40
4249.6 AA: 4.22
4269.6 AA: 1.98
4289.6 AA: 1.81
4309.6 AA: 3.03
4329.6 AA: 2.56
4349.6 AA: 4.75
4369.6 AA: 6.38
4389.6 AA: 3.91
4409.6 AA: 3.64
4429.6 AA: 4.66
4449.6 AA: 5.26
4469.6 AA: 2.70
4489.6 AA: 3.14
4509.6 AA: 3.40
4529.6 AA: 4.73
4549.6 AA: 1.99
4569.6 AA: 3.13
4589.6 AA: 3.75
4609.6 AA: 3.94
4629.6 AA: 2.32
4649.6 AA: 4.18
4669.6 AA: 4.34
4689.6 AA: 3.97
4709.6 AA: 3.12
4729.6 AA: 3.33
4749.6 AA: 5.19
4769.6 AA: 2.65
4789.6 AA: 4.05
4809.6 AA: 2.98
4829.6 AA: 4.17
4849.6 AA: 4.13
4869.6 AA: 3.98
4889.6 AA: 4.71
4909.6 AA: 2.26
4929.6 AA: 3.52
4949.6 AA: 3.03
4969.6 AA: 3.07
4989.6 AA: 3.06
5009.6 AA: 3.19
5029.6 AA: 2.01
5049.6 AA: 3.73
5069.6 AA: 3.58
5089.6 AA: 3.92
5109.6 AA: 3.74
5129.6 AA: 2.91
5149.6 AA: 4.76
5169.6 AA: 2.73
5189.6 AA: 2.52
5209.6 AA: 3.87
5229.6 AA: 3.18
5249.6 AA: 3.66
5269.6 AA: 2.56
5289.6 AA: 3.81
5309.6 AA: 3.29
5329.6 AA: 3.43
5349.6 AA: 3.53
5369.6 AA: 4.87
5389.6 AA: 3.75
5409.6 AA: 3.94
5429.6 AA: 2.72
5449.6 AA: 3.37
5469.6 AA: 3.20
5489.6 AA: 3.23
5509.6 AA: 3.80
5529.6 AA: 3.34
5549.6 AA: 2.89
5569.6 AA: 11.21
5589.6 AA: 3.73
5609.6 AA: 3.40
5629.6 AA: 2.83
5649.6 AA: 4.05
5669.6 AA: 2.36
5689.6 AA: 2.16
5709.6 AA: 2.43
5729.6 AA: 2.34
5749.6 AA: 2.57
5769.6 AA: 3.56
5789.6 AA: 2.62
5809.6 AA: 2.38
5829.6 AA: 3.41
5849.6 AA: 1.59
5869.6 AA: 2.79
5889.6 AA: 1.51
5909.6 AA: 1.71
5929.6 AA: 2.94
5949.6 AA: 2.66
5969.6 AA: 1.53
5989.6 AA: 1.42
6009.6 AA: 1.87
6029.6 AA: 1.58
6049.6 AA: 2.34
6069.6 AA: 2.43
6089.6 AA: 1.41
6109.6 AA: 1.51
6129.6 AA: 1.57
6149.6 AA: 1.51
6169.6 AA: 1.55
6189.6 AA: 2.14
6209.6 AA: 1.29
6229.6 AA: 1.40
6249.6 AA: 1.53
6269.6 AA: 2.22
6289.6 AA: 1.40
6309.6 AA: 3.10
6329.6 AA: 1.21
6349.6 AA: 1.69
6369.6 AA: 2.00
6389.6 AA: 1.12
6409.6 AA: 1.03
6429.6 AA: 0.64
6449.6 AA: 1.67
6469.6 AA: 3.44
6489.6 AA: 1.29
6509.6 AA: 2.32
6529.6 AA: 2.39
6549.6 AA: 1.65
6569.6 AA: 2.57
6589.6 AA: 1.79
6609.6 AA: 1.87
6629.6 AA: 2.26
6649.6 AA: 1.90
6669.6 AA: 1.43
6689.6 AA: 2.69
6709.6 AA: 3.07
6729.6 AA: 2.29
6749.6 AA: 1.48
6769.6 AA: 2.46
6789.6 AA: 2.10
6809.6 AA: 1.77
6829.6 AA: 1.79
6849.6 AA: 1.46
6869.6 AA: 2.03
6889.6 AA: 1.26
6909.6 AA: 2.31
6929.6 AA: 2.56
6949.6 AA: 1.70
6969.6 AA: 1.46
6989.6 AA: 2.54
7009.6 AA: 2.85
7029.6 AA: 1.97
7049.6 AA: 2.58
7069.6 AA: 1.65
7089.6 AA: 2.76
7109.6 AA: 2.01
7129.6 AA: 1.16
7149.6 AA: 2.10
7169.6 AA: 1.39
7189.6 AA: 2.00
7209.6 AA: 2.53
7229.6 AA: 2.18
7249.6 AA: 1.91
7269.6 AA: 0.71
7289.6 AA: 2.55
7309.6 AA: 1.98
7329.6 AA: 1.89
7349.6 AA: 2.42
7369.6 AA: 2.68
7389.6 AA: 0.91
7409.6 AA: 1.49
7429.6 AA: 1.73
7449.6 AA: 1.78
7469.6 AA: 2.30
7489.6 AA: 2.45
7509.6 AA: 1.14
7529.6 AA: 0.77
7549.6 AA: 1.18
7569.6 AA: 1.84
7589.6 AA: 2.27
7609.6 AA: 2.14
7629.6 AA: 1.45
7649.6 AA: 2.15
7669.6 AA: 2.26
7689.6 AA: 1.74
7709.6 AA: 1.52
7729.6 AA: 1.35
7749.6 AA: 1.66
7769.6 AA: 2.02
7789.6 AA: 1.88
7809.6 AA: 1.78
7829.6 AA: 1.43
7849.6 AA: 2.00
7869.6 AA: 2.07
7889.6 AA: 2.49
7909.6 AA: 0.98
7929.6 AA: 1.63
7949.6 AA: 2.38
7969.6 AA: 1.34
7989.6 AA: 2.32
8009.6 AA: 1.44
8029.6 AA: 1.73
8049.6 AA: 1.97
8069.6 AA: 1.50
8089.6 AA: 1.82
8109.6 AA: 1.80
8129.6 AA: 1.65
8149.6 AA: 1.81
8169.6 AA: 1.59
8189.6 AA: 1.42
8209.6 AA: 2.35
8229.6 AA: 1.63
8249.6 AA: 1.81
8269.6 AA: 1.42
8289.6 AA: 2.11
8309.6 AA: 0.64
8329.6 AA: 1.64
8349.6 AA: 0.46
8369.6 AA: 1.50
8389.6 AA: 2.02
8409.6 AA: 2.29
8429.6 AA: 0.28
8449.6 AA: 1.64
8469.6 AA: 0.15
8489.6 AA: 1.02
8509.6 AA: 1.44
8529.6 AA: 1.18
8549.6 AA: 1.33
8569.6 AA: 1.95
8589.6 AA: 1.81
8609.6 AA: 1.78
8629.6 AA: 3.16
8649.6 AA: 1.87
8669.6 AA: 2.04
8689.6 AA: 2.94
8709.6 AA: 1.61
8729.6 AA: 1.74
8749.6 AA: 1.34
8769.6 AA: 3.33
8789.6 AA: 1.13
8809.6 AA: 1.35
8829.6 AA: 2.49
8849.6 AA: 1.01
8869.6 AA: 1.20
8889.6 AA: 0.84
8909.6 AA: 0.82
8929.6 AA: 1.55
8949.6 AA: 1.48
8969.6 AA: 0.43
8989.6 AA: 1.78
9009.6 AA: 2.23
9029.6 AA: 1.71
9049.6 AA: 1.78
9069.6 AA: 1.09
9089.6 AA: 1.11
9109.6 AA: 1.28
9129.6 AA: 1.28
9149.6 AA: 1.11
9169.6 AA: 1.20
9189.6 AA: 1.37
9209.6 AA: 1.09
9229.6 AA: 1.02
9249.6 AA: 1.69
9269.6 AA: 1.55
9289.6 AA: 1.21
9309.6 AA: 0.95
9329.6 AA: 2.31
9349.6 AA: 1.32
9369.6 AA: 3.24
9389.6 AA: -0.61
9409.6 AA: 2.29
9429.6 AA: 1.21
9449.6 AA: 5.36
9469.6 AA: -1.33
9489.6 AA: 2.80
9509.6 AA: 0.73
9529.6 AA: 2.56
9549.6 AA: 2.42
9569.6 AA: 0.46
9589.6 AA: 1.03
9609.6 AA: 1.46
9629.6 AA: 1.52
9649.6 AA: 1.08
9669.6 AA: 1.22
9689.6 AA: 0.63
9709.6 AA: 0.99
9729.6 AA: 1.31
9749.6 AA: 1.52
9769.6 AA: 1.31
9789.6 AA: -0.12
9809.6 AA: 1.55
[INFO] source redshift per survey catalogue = 0.74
